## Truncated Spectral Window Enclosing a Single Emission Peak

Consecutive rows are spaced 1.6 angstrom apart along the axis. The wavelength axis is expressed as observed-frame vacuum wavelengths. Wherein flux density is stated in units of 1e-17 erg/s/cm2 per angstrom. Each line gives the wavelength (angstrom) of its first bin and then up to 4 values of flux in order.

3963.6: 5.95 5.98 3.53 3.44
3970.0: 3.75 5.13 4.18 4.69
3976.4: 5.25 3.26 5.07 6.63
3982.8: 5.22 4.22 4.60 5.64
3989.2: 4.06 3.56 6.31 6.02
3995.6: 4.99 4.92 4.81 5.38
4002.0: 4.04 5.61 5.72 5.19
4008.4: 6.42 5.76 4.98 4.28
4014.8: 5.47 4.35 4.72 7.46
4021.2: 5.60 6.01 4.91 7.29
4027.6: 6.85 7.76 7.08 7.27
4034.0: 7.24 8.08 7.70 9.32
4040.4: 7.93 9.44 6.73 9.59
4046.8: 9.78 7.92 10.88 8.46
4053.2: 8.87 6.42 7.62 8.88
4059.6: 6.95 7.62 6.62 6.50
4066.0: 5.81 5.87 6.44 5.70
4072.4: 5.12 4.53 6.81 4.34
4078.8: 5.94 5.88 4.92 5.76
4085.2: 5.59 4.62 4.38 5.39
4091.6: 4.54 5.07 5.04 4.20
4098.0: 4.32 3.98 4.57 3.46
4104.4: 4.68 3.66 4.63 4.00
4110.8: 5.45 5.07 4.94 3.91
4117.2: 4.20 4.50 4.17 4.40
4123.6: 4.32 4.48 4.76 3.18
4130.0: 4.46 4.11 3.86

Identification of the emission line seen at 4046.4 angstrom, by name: C IV 1549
